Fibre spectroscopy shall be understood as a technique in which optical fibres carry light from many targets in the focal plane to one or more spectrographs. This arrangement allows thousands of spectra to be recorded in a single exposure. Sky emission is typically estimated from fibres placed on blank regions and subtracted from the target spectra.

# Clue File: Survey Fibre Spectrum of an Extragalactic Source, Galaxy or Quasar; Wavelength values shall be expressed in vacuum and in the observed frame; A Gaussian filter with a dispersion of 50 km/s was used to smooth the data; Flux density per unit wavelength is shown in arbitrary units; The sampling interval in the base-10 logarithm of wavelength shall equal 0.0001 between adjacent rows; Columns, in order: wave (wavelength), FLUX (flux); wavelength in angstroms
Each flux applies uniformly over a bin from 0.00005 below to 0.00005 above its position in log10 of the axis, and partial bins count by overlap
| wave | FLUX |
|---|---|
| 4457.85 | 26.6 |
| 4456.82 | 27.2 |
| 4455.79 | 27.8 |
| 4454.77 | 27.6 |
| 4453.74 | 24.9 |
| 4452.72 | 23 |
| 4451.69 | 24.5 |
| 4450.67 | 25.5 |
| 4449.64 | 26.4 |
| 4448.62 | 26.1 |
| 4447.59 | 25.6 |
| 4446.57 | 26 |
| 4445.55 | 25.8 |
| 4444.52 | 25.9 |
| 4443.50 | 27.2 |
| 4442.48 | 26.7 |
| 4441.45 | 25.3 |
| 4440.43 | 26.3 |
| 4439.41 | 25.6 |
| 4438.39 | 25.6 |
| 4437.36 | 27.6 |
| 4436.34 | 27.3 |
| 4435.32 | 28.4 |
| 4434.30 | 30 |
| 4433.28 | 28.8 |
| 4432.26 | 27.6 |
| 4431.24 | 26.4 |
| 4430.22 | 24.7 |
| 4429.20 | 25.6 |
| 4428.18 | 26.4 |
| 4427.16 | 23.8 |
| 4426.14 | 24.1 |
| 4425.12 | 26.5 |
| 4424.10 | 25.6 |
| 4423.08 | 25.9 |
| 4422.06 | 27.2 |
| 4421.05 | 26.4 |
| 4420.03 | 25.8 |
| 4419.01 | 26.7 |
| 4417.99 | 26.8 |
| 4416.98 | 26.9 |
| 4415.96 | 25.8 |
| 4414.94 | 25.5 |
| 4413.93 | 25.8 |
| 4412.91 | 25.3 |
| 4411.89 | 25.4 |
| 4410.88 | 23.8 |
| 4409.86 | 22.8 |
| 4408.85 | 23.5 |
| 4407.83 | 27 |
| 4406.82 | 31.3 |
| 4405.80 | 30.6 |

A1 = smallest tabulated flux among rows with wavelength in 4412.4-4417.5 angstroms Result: 25.3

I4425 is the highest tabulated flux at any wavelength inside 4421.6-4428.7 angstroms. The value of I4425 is 27.2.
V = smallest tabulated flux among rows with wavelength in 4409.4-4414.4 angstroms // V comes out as 22.8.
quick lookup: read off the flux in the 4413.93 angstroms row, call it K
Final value 25.8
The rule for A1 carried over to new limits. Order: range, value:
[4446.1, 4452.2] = 24.5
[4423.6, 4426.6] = 24.1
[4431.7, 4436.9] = 27.3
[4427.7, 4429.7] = 25.6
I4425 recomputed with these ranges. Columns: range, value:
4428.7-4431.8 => 26.4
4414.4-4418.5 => 26.9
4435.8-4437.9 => 27.6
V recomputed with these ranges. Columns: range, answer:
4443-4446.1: 25.8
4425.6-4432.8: 23.8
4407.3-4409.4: 23.5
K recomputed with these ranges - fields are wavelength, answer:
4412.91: 25.3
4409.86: 22.8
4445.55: 25.8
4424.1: 25.6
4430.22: 24.7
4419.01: 26.7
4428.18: 26.4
